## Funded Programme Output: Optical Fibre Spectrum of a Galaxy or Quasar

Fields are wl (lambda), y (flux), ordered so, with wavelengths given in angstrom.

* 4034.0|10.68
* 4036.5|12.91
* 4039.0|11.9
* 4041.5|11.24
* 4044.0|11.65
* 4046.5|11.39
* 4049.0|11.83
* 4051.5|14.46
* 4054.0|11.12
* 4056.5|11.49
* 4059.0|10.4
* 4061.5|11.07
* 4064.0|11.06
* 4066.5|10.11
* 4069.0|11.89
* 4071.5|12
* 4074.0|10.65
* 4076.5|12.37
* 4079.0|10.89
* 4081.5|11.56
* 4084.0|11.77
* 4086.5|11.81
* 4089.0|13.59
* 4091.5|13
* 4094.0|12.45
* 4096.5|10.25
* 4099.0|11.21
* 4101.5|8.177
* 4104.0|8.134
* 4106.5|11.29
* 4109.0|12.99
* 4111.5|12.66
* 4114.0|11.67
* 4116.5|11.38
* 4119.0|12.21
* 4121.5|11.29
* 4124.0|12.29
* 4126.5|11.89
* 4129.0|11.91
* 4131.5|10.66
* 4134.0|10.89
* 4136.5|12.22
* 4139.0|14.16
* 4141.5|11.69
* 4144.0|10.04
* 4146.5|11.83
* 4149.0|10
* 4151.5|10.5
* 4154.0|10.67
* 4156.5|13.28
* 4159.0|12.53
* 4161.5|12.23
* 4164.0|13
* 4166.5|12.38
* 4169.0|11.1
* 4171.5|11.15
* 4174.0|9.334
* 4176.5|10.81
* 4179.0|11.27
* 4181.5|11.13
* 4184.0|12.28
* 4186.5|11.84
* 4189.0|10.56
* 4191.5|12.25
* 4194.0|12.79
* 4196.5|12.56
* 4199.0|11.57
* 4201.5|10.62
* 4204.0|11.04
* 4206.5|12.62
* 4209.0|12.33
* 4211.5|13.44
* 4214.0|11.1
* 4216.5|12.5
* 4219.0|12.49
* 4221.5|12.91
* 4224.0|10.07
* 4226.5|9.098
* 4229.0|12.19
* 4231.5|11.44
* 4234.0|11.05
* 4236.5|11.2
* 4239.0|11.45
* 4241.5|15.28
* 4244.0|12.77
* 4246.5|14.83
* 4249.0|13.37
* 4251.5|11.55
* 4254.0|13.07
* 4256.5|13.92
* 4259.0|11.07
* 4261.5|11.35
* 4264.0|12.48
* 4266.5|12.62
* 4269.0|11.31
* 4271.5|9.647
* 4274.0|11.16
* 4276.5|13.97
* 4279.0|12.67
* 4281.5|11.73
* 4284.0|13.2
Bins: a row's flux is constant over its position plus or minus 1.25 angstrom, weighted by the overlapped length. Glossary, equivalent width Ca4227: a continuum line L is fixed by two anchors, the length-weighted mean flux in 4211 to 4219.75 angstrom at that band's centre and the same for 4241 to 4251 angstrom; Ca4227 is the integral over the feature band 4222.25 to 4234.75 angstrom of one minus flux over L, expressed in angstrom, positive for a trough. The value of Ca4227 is 2.0 angstrom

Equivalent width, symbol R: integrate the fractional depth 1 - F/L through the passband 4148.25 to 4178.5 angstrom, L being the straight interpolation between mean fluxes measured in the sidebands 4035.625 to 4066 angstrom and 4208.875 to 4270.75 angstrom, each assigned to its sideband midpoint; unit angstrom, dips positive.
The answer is 1.3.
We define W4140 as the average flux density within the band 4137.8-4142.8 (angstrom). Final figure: 12.9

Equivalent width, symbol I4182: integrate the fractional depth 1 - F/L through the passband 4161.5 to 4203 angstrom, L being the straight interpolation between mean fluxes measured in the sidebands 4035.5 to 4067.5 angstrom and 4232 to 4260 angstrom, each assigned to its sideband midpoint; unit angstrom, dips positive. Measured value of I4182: 2.5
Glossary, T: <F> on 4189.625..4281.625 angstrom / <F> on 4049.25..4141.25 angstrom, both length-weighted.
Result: 1.0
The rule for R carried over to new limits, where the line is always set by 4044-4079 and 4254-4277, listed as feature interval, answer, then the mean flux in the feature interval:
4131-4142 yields -0.34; 12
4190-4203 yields -0.13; 11.9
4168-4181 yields 1.11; 10.7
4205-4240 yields 0.43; 11.7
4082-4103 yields 0.15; 11.5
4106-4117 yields -0.45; 12.1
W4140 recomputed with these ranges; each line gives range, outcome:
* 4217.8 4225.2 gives 11.8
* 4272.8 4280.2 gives 12.6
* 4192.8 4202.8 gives 11.9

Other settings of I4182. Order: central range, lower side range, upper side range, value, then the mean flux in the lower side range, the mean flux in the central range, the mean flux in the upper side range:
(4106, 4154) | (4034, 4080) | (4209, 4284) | 0.58 angstrom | 11.6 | 11.6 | 12.2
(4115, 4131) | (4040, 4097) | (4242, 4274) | 0.13 angstrom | 11.7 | 11.8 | 12.4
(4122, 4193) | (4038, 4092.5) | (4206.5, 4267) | 2.44 angstrom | 11.7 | 11.6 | 12.2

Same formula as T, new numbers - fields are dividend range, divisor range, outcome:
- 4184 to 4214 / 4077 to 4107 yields 1.07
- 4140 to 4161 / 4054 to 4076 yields 1.02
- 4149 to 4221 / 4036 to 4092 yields 1.00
